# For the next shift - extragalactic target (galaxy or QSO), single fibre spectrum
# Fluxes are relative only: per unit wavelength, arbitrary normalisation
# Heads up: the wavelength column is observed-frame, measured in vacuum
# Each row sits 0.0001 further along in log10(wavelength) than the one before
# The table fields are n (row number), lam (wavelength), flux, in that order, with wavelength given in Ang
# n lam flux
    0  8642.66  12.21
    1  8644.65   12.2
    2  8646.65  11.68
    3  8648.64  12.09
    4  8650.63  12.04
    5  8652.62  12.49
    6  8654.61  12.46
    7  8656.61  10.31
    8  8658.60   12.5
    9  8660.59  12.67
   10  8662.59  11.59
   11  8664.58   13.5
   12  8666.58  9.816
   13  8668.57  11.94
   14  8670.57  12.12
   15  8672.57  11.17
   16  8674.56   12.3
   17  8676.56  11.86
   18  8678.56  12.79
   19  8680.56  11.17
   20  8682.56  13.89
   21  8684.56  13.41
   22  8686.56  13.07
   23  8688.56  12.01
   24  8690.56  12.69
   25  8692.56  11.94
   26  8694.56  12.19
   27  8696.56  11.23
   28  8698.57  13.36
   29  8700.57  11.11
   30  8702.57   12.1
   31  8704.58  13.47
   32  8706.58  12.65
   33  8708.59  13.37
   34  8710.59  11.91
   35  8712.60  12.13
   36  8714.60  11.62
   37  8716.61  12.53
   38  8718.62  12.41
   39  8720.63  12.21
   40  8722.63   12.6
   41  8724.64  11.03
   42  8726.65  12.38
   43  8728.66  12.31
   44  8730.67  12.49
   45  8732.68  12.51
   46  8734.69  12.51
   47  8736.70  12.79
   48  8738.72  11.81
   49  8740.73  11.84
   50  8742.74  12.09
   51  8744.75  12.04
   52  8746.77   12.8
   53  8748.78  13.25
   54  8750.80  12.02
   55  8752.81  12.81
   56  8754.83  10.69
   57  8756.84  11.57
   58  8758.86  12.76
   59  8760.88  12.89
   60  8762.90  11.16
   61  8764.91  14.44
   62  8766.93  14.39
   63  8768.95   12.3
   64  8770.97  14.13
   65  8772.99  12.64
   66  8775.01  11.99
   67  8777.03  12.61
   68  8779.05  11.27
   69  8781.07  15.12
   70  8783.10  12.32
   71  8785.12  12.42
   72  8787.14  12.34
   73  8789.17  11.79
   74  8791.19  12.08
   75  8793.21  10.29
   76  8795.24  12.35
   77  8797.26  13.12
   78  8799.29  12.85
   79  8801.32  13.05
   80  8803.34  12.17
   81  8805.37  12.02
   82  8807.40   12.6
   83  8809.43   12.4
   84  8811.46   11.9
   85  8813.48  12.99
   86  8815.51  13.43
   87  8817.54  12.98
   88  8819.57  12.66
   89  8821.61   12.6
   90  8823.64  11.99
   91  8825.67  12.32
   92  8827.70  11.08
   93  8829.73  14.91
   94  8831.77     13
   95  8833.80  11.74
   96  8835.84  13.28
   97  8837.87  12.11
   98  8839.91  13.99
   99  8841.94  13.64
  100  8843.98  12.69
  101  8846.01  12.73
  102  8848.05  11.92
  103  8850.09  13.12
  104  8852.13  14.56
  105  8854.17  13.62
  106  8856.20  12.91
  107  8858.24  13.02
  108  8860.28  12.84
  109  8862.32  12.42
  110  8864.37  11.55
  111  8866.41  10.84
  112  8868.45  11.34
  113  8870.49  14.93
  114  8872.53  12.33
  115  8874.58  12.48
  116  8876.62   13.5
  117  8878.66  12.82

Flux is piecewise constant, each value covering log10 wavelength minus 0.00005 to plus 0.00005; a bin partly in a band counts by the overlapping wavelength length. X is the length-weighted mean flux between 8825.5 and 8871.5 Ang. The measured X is 12.8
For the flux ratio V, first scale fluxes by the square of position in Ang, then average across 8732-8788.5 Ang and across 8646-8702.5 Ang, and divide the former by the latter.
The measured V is 1.1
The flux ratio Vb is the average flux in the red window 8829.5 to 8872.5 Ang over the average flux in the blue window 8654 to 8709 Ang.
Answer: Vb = 1.05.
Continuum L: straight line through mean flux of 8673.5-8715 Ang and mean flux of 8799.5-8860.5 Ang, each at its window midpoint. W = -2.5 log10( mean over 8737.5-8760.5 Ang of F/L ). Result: 0.03 mag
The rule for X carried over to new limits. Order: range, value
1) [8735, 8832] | 12.5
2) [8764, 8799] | 12.7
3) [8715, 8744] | 12.2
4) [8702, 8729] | 12.3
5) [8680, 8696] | 12.6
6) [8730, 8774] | 12.5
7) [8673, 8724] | 12.4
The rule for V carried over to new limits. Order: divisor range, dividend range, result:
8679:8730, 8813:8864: 1.07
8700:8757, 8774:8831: 1.04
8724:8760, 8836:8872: 1.08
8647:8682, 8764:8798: 1.09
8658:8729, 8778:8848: 1.06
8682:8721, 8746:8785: 1.03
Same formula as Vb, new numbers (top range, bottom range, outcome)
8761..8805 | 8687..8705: 1.03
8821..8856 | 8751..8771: 1.02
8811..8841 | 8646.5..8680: 1.07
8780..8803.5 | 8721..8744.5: 1.02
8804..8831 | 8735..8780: 1.01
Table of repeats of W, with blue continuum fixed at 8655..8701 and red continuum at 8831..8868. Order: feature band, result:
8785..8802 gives 0.028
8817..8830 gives 0.013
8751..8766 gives 0.008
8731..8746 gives 0.009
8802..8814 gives 0.022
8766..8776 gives -0.052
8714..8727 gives 0.015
